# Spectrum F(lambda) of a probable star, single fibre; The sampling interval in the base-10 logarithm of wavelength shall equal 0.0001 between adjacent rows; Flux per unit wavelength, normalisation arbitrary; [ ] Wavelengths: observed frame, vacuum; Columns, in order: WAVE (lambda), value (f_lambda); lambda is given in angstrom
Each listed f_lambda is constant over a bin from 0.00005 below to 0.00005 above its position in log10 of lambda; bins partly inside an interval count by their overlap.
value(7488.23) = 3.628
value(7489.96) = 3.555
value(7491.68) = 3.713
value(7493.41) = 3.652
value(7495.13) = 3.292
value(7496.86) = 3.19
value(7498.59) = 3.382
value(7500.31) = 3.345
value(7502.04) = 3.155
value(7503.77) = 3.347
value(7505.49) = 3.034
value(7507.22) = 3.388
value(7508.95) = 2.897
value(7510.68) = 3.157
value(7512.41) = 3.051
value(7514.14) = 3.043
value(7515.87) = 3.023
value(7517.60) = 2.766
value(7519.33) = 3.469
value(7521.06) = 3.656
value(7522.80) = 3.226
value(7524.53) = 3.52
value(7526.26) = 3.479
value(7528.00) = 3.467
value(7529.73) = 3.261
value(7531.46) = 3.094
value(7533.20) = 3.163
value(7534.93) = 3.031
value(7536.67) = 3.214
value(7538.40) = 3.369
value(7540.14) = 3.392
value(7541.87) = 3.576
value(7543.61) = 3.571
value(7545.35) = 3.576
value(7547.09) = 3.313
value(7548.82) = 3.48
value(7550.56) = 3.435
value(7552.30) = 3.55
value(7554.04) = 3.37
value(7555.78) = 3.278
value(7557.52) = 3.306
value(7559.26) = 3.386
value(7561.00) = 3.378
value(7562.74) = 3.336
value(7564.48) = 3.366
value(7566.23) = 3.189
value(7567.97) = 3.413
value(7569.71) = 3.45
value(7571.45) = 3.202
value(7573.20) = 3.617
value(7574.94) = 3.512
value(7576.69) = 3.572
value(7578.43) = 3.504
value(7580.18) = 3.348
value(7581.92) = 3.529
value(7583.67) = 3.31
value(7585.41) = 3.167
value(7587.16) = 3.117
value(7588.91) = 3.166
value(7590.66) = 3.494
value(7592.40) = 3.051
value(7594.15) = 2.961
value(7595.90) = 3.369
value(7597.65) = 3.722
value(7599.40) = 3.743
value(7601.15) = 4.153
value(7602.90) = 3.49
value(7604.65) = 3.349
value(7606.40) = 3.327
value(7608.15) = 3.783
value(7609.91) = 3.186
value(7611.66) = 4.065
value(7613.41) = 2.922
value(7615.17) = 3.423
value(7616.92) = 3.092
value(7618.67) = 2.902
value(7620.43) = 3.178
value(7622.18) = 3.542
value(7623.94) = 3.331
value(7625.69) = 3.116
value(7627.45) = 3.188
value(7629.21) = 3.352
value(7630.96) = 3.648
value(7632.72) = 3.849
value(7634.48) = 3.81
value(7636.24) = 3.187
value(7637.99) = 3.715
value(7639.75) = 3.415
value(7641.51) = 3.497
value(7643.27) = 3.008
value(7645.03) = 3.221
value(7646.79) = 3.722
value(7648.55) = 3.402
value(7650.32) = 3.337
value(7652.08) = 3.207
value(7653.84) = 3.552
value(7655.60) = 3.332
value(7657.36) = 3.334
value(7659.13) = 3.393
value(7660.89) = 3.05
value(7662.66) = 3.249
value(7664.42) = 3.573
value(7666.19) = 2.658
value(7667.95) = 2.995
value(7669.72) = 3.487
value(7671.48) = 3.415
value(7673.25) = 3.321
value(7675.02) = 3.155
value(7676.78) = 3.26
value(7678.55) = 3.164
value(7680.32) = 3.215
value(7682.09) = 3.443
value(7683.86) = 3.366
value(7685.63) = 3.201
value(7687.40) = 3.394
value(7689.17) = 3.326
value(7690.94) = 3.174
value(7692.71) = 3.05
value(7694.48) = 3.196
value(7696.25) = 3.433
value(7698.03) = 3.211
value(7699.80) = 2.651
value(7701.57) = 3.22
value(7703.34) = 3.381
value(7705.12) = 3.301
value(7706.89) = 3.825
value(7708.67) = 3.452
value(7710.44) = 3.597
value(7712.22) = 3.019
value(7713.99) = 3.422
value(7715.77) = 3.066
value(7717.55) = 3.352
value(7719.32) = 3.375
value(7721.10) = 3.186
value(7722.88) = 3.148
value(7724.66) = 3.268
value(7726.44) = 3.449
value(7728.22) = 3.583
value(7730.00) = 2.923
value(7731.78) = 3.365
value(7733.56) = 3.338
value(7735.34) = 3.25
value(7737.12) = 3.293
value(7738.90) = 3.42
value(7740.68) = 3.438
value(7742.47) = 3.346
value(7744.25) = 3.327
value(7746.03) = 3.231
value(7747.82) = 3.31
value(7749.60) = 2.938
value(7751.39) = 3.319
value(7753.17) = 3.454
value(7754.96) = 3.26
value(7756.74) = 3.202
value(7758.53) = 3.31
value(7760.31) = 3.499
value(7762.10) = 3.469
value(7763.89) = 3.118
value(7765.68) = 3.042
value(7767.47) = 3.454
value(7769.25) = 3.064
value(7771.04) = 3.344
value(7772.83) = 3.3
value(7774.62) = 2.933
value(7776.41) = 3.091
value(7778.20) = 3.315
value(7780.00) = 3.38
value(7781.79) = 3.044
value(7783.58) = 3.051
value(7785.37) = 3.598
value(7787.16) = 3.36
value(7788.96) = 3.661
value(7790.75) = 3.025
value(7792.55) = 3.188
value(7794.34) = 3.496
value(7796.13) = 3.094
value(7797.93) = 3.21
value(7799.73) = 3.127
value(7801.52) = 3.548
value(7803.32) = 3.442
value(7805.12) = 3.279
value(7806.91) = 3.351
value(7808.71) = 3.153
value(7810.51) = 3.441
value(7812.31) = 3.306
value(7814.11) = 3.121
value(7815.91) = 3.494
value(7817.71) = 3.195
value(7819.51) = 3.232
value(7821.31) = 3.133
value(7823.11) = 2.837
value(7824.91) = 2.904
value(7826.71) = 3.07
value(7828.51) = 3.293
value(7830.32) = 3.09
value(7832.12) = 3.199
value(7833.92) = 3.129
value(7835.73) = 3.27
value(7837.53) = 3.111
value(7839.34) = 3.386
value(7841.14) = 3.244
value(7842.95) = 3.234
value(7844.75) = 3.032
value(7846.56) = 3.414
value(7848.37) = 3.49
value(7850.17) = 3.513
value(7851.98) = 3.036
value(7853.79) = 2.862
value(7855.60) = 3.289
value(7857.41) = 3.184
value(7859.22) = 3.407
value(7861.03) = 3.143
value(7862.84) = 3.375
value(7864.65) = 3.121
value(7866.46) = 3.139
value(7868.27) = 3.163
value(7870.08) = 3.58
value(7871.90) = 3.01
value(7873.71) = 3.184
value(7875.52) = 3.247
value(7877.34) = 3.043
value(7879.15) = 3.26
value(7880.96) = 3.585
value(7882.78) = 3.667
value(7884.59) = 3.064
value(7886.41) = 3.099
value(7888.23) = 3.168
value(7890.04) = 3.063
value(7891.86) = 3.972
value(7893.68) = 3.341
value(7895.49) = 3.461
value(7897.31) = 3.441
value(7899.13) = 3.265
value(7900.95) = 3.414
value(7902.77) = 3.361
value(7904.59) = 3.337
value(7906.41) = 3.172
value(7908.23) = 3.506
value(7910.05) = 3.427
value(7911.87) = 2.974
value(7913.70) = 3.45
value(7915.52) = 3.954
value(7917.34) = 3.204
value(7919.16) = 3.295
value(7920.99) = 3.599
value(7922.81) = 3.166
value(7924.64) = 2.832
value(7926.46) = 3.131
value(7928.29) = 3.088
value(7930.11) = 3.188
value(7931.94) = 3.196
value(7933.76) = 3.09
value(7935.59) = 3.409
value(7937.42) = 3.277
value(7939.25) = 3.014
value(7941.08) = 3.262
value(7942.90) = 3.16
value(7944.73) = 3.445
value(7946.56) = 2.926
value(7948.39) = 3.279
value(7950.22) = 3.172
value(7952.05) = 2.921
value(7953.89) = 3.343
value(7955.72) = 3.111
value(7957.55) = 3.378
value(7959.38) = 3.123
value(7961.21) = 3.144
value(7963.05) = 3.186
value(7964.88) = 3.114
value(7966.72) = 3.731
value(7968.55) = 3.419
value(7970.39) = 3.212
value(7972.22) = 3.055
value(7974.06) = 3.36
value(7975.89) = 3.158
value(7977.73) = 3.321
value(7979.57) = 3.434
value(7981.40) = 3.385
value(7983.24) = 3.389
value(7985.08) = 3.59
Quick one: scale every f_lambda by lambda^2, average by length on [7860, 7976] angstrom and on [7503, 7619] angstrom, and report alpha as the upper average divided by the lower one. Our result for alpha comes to 1.1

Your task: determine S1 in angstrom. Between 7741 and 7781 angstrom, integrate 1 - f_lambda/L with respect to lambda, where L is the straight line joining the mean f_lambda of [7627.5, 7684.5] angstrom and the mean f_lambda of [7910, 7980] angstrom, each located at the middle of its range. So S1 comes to 0.6 angstrom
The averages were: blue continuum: 3.35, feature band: 3.26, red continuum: 3.24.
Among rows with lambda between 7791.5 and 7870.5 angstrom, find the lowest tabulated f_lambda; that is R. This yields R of 2.837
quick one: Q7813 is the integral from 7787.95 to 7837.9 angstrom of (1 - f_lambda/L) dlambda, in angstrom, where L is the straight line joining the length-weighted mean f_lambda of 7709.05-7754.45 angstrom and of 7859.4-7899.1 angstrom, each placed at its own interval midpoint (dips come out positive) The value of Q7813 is 1.0 angstrom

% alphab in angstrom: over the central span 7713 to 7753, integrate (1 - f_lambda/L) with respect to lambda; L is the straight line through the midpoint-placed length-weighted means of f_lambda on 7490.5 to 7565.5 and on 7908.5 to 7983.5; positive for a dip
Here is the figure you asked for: 0.0 angstrom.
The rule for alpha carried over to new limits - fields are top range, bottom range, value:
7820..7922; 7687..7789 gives 1.03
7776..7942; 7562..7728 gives 1.03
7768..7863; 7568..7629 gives 1.01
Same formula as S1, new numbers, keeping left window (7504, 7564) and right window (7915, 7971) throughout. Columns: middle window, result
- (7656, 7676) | 0.2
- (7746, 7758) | 0.1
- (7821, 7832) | 0.7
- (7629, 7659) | -1.5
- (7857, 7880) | 0.2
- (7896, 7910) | -0.5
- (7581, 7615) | -1.3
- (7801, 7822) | -0.3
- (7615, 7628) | 0.3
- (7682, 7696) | 0.0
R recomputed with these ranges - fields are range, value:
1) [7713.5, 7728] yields 3.066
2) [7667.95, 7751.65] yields 2.651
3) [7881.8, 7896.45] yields 3.063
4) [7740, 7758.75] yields 2.938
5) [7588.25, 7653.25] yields 2.902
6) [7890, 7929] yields 2.832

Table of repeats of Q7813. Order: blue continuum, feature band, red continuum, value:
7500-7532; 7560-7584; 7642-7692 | -1.19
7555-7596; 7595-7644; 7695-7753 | -1.77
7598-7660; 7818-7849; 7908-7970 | 1.21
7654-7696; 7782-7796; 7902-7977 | -0.25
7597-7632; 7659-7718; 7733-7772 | 1.60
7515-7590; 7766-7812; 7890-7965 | 0.35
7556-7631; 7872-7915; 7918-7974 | -1.21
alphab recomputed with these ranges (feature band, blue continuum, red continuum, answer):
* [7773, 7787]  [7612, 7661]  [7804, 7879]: 0.18 angstrom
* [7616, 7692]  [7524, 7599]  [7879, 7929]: 0.83 angstrom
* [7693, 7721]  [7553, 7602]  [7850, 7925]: 0.51 angstrom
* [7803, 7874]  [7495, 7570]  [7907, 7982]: 1.01 angstrom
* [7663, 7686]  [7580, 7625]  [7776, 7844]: 0.52 angstrom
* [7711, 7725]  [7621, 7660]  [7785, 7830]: 0.44 angstrom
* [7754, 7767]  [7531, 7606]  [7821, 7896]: 0.03 angstrom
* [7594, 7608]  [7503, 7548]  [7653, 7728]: -1.20 angstrom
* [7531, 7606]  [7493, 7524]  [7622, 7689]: -2.65 angstrom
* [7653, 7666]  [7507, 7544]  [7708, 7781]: -0.17 angstrom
